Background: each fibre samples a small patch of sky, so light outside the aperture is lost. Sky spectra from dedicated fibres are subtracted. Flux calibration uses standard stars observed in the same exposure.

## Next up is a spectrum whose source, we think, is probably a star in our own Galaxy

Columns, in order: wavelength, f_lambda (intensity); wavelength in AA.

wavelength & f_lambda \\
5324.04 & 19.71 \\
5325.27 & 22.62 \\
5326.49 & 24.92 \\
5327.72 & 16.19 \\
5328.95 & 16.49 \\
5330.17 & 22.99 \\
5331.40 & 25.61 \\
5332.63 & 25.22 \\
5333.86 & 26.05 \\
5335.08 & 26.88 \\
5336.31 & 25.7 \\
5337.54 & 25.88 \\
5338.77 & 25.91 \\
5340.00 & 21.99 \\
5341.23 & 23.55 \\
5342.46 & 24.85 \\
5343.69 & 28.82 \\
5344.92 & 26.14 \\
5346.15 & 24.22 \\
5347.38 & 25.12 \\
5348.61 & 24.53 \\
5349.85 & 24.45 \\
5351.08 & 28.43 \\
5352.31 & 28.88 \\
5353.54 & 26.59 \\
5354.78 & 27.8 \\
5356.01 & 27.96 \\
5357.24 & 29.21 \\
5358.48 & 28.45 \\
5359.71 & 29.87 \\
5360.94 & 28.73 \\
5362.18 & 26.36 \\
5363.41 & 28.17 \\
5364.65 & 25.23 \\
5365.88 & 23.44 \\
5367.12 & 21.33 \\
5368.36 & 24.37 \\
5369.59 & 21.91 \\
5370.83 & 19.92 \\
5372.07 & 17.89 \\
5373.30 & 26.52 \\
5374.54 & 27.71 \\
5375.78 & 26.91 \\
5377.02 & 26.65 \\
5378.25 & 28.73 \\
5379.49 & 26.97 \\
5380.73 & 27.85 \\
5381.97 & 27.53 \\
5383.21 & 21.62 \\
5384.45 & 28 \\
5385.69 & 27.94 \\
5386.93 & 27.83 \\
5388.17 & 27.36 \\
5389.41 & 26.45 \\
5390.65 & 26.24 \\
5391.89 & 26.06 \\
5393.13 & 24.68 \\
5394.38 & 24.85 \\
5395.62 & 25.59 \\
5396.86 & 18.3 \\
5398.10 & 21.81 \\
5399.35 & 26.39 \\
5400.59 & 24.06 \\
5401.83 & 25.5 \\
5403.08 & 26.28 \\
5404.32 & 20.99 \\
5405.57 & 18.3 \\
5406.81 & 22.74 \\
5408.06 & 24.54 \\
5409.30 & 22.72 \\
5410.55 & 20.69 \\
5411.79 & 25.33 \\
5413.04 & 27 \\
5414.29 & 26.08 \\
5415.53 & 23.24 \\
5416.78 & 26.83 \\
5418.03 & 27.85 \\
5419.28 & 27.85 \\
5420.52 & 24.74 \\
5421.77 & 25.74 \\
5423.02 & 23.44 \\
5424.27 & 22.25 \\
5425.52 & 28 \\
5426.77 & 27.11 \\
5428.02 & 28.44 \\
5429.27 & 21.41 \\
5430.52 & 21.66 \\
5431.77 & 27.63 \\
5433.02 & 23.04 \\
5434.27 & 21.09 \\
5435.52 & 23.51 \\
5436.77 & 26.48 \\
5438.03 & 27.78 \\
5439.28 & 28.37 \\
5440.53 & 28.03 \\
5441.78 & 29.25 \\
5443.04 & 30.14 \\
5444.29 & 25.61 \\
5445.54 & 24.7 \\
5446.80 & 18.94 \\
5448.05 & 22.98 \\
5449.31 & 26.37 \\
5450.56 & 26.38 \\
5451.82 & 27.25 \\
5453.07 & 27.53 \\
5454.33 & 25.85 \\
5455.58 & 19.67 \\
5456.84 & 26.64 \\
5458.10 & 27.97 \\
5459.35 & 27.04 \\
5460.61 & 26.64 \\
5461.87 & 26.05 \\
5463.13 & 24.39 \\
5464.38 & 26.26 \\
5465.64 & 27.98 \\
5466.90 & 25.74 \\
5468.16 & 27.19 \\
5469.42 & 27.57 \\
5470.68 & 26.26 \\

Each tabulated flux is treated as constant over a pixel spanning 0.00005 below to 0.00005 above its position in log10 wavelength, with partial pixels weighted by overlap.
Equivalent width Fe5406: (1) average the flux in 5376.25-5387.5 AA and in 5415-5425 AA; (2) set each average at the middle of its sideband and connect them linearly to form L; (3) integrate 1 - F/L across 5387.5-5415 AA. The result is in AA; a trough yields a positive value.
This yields 2.1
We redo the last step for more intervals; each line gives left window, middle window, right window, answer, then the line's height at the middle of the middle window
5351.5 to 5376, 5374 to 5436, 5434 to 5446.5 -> 2.6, 26.2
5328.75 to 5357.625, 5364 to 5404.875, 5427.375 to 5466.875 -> 1.1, 25.7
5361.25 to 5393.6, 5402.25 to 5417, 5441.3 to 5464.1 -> 1.1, 25.6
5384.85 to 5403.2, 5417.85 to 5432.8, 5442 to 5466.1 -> 0.1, 25.5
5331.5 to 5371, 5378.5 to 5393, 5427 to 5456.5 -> -0.6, 25.7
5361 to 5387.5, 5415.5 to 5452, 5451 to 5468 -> 0.5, 25.9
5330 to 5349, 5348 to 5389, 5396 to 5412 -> -3.4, 24.2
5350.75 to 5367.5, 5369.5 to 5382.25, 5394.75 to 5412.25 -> 0.1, 25.7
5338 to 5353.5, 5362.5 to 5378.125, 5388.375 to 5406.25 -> 0.3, 24.9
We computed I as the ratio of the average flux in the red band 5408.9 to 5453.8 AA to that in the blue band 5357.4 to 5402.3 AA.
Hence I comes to 1.00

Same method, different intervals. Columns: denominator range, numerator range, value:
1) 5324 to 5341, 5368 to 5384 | 1.07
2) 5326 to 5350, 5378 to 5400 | 1.06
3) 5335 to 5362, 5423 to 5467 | 0.97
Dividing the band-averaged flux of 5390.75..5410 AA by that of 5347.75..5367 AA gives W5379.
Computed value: 0.87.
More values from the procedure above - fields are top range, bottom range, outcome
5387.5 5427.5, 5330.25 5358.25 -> 0.95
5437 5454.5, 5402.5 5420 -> 1.08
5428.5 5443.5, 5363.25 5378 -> 1.06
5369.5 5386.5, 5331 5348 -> 1.01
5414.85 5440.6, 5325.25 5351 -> 1.04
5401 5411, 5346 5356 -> 0.86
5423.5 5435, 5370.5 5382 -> 0.95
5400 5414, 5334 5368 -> 0.90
